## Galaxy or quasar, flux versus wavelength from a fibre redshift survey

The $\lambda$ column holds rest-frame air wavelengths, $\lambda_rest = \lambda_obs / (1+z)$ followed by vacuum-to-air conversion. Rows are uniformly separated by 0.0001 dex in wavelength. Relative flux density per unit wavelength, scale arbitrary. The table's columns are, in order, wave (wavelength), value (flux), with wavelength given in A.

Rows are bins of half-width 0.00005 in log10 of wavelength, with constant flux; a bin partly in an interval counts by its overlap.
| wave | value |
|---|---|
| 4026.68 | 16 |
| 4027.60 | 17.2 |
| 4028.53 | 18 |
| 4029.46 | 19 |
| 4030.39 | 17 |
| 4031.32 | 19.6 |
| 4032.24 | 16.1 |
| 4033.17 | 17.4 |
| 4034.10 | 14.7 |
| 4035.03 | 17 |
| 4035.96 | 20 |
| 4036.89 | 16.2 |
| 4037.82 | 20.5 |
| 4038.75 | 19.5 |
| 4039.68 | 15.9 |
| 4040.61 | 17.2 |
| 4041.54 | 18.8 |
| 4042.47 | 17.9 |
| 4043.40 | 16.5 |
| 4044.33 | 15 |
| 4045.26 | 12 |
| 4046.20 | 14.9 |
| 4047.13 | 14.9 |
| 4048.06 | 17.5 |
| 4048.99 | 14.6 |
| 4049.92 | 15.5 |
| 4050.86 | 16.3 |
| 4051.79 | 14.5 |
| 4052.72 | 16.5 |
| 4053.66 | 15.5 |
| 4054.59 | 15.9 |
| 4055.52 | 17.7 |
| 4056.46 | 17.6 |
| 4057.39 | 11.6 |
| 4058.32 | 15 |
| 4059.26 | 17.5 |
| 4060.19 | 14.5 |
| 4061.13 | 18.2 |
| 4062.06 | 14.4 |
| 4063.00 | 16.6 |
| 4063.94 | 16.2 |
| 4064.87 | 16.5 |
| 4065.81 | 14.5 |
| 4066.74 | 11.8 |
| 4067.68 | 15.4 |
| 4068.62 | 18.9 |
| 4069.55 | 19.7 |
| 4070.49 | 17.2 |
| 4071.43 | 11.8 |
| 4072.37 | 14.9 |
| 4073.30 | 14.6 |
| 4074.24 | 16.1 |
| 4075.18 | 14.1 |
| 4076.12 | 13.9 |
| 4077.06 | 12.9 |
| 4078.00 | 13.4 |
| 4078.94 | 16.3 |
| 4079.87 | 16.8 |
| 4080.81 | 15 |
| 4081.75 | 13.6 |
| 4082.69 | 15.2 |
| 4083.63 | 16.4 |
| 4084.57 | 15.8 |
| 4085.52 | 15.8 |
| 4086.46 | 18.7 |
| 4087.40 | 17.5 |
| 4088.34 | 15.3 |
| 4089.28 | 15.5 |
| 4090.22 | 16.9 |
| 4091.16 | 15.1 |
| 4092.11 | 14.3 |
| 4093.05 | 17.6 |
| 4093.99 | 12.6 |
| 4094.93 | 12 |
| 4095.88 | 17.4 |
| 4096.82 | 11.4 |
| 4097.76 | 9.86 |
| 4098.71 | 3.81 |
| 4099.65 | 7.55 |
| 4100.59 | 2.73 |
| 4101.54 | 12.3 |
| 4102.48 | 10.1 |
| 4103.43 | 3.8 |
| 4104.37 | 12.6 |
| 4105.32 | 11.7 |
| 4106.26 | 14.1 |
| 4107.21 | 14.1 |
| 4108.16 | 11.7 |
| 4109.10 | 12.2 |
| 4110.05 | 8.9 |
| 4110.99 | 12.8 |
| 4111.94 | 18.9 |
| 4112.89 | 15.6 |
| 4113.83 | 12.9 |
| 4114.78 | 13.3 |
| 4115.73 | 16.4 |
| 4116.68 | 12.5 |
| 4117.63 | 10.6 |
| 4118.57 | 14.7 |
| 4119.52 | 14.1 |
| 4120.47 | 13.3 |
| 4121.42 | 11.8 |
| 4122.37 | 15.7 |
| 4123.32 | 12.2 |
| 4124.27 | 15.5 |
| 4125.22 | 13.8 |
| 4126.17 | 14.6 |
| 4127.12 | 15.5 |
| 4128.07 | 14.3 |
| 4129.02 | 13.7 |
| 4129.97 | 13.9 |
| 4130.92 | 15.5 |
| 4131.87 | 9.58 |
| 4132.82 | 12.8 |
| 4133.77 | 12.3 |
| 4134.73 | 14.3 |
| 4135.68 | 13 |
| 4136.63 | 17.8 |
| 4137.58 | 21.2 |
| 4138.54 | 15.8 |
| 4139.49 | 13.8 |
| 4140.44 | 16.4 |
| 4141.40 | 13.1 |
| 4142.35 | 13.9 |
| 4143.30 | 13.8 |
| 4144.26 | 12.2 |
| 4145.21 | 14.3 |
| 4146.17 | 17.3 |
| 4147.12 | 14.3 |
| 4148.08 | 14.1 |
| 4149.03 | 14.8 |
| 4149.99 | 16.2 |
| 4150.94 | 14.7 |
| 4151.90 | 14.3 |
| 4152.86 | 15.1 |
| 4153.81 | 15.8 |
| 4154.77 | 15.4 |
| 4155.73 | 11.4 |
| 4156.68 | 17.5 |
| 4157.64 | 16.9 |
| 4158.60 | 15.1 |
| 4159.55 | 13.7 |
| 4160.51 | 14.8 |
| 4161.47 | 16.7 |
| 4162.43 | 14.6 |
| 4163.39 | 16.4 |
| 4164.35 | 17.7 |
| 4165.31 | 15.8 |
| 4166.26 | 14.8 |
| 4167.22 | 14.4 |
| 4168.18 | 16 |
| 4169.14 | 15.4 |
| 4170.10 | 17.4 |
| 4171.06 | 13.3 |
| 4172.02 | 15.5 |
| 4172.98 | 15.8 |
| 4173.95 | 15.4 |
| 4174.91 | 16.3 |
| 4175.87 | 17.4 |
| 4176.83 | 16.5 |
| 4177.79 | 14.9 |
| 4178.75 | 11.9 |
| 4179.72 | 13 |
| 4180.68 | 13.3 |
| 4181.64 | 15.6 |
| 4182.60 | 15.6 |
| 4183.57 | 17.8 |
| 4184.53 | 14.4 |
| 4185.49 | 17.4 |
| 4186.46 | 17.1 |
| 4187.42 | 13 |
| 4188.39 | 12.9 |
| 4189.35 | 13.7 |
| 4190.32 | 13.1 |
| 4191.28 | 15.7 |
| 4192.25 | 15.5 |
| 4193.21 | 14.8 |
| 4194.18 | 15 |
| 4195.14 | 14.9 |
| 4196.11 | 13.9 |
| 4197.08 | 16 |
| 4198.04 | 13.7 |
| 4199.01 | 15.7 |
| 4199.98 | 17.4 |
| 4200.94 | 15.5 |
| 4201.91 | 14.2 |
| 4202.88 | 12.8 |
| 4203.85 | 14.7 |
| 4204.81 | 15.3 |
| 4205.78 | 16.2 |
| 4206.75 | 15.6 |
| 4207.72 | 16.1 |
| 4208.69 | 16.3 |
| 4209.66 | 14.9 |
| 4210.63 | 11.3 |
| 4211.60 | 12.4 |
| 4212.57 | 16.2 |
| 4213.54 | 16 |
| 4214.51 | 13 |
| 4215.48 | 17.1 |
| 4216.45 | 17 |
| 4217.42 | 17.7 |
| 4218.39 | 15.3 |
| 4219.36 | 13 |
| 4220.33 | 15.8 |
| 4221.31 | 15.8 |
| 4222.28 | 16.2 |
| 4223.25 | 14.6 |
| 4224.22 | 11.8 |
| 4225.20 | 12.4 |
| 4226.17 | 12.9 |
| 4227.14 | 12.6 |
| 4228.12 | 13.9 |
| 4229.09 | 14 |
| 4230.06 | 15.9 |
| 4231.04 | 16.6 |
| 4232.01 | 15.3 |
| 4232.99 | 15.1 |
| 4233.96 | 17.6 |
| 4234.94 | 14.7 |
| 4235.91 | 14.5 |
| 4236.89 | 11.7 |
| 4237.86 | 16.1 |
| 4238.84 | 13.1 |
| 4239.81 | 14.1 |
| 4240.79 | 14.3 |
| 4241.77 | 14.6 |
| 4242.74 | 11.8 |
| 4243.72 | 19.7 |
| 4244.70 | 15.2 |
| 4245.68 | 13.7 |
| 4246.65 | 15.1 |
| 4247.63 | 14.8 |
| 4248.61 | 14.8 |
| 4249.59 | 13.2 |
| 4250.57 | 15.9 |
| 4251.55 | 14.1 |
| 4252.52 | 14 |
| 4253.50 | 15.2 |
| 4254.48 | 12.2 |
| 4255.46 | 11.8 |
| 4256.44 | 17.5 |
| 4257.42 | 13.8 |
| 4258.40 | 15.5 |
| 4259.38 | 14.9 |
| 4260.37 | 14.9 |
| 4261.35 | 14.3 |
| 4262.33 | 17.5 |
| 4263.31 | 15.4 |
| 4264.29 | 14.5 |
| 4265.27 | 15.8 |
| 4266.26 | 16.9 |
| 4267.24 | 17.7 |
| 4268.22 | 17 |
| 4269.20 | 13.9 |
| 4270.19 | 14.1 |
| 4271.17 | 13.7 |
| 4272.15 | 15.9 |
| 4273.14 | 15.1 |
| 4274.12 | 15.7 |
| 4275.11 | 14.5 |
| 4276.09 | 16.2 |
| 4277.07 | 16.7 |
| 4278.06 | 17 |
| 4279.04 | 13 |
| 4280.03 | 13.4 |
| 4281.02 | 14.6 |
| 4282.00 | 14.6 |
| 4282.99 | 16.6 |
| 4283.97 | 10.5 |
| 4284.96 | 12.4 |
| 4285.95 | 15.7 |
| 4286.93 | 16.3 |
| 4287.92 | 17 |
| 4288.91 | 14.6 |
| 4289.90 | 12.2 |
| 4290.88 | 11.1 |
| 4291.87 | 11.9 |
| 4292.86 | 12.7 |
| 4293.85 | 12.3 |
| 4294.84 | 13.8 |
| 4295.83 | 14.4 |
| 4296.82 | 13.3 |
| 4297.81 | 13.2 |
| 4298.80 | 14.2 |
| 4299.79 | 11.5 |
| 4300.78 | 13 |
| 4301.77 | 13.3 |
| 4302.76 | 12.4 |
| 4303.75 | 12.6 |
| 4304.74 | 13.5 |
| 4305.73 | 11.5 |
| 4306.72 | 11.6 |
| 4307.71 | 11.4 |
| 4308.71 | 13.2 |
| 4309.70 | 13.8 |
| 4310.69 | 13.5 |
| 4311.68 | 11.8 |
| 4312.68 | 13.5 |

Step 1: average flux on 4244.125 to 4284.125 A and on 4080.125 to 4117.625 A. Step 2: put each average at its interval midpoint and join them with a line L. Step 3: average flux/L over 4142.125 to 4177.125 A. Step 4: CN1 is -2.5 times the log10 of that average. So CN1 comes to -0.11 mag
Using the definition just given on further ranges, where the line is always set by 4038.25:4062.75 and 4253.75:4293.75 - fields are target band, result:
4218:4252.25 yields 0.03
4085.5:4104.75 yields 0.26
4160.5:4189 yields -0.01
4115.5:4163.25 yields 0.07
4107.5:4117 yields 0.16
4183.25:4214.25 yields 0.01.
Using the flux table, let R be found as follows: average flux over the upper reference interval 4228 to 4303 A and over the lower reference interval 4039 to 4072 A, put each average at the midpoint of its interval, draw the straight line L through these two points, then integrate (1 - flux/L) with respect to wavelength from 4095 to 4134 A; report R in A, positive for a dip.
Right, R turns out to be 7.6 A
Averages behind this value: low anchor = 15.9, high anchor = 14.5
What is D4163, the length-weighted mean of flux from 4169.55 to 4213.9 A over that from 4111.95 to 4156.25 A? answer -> 1.05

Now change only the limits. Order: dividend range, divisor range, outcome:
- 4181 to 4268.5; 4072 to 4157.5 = 1.07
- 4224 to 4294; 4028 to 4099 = 0.93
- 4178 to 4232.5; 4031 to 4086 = 0.93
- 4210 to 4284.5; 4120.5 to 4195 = 1.00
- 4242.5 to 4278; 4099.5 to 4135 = 1.19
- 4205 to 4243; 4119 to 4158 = 1.01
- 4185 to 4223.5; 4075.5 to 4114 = 1.13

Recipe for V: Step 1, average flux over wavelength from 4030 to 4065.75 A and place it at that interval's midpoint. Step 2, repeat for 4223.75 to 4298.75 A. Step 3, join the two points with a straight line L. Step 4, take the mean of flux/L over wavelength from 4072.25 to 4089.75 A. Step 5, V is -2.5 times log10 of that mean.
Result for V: 0.05 mag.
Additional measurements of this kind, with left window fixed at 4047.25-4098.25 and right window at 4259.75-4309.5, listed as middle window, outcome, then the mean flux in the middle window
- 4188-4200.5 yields -0.010 mag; 14.8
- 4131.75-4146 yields 0.039 mag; 14.5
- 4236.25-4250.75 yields -0.008 mag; 14.5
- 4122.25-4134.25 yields 0.099 mag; 13.7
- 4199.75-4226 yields -0.027 mag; 14.9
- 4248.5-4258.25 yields 0.005 mag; 14.3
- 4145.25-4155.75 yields -0.003 mag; 15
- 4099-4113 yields 0.343 mag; 11.1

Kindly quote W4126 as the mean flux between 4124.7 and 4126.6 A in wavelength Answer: 14.2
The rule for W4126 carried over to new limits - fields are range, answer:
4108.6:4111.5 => 11.4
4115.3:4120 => 13.6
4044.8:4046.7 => 13.4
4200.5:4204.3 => 14.3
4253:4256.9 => 14.1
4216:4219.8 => 15.8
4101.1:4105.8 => 10.1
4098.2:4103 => 7.28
